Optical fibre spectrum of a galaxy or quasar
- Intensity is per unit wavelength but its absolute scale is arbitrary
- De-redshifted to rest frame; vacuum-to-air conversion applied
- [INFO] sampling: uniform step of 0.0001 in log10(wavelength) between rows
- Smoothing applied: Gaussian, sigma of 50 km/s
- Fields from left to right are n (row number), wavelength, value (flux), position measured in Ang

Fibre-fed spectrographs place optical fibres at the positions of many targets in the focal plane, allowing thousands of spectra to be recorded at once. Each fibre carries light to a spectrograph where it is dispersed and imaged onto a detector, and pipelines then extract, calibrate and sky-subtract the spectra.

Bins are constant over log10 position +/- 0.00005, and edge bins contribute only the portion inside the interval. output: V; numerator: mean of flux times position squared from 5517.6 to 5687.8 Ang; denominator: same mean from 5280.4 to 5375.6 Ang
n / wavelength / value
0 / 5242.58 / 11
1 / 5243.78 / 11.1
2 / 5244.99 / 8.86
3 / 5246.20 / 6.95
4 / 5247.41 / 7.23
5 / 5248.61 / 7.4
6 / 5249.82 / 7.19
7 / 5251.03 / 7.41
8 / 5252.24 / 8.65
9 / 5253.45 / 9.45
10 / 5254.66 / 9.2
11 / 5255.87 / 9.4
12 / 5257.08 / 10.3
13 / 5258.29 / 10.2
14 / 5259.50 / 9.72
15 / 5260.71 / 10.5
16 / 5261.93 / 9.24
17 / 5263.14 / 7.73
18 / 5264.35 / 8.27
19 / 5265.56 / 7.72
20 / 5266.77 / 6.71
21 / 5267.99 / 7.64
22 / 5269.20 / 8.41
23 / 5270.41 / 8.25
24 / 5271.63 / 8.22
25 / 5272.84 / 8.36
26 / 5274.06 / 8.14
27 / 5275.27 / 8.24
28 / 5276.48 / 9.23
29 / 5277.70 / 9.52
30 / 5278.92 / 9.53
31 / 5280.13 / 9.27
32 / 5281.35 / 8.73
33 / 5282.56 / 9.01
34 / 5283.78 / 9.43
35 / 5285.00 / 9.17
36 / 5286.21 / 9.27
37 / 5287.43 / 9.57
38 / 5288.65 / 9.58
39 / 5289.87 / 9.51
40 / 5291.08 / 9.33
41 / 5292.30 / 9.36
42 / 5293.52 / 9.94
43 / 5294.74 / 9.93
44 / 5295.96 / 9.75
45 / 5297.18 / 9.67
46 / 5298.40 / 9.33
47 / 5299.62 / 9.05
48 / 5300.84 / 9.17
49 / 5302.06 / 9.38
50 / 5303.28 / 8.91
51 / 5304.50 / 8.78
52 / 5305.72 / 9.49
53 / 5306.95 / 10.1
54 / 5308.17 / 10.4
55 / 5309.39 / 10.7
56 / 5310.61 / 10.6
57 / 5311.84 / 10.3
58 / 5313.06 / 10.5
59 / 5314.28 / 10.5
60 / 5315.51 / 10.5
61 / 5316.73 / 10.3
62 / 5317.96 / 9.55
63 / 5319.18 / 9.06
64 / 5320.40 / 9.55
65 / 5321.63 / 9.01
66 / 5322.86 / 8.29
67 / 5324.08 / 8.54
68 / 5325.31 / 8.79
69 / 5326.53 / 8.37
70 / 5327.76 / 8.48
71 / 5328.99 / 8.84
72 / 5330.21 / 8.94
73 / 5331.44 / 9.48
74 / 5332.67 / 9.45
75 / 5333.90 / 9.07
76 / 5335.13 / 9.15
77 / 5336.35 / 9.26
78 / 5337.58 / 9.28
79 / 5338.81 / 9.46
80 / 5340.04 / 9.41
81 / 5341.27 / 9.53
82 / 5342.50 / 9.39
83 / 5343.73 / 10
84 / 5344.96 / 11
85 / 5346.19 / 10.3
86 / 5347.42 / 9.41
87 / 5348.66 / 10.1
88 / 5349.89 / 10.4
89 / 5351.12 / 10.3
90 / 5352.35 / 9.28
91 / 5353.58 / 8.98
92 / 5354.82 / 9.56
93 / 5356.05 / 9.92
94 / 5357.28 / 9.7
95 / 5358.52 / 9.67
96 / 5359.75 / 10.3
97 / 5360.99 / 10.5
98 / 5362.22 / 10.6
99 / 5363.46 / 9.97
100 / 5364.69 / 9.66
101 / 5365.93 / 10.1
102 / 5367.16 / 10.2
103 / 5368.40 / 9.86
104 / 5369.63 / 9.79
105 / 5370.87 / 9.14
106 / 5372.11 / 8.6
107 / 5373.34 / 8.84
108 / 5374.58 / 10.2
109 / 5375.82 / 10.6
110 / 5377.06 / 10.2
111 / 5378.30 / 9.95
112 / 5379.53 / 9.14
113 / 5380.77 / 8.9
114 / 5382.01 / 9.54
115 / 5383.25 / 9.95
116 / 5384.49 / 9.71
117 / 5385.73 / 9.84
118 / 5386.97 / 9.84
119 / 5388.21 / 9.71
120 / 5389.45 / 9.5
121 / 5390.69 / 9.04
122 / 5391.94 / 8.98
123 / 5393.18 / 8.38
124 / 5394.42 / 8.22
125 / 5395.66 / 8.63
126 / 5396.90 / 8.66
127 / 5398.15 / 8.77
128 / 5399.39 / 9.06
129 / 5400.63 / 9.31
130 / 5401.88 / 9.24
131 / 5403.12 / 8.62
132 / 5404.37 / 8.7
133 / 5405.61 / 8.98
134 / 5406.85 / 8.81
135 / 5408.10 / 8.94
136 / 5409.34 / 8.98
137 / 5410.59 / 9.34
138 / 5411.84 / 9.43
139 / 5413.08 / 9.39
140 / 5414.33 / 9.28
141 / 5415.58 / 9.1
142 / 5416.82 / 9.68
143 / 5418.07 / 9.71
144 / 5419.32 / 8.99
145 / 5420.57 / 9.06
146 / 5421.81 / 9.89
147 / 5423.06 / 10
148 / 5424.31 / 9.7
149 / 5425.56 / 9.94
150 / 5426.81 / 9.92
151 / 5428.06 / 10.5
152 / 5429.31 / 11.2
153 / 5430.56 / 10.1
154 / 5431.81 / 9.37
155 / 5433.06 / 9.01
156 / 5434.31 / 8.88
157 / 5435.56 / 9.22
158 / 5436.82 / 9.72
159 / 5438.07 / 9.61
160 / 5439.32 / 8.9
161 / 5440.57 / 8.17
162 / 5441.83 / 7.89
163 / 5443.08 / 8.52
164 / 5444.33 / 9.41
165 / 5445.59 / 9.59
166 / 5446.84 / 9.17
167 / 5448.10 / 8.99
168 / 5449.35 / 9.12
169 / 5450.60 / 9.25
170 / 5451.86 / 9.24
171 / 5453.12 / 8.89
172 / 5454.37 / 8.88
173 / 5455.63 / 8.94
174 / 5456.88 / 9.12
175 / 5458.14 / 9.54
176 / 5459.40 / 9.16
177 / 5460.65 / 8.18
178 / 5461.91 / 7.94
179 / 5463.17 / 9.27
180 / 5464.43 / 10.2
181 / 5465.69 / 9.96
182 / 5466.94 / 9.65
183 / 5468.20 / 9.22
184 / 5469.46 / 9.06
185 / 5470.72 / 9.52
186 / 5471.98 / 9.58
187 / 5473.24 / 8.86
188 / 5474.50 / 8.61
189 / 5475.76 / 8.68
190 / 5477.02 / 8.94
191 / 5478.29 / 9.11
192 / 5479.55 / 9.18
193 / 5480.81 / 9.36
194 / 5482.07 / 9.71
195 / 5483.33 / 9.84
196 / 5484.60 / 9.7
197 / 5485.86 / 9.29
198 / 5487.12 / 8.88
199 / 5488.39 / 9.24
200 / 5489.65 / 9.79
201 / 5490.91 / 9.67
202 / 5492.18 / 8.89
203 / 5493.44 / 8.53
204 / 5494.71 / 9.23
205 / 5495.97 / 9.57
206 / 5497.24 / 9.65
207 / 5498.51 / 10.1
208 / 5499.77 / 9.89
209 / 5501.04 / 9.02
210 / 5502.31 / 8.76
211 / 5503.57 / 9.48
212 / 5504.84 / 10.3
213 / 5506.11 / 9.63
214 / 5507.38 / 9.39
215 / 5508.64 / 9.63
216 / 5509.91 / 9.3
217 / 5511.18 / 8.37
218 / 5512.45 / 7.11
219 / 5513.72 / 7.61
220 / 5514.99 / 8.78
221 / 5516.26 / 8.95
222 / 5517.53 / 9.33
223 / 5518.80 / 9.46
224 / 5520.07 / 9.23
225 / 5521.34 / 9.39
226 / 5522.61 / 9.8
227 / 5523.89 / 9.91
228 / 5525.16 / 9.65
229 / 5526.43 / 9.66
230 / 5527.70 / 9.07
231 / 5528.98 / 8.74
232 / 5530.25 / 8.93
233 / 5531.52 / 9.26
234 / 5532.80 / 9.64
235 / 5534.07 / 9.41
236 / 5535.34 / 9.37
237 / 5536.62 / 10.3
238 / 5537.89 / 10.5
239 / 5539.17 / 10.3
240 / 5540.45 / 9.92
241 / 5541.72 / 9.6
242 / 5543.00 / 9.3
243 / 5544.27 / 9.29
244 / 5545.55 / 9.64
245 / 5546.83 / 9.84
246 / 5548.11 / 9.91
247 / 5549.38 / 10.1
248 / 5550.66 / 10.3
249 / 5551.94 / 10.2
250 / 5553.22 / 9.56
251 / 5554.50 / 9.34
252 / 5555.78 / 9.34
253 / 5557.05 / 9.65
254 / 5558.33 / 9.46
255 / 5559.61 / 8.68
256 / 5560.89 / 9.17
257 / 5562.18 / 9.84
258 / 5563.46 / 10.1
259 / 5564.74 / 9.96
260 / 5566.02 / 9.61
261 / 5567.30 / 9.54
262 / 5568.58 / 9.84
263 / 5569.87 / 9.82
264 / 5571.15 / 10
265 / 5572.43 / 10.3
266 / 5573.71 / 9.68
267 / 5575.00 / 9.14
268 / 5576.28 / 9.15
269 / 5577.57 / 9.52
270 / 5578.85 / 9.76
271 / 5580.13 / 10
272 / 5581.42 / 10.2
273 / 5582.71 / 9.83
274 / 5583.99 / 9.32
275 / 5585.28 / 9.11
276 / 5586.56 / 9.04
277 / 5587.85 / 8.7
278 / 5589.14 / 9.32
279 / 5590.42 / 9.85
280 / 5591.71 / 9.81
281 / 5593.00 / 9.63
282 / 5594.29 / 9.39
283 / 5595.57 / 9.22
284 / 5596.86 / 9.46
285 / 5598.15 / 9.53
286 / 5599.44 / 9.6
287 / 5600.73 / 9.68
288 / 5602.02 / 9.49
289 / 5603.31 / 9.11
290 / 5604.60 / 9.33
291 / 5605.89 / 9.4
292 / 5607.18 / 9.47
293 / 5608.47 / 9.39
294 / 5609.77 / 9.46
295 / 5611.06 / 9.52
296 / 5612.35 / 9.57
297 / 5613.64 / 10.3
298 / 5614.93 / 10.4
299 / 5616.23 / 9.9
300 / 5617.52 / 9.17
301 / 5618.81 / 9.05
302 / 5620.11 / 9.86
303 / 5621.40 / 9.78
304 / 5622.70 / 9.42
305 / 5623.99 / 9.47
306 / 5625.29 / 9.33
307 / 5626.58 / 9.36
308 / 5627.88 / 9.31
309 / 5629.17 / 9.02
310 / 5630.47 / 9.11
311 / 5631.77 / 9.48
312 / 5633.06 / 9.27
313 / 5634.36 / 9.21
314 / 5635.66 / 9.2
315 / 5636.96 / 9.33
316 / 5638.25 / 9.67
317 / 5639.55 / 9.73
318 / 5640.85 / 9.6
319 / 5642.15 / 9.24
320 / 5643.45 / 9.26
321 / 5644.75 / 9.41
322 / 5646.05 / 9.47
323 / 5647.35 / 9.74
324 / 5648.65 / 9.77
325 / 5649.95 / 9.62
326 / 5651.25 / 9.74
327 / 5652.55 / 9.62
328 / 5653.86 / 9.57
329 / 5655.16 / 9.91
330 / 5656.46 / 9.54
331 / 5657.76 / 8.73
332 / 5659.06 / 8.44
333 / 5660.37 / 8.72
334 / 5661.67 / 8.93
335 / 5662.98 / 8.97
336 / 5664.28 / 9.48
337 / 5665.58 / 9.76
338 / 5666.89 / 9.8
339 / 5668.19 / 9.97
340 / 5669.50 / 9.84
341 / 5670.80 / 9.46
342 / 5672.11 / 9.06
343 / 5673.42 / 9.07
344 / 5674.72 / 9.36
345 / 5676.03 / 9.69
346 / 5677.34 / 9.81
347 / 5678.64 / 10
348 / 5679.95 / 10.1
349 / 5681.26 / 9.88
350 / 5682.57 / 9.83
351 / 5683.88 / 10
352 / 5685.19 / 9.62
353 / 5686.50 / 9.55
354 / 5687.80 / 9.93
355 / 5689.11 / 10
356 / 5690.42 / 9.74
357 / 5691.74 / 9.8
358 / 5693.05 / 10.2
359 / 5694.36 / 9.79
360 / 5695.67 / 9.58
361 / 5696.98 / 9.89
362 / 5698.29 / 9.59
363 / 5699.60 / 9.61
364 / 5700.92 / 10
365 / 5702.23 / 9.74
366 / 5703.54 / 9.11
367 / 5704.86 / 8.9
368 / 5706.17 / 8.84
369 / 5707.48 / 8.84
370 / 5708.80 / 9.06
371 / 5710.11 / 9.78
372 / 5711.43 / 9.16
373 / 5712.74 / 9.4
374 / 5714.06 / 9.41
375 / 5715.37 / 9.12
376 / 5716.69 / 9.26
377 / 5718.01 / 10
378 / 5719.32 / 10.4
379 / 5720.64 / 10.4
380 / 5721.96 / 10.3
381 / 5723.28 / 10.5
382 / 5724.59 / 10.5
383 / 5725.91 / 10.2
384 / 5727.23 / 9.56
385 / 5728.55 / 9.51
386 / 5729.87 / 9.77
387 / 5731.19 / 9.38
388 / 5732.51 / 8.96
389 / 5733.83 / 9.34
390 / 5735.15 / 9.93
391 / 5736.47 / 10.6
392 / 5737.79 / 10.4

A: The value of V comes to 1.10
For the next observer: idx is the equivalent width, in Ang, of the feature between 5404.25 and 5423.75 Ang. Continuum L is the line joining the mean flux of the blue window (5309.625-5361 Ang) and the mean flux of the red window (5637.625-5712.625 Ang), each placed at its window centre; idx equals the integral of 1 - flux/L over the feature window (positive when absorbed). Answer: 0.6 Ang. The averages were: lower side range 9.59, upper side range 9.53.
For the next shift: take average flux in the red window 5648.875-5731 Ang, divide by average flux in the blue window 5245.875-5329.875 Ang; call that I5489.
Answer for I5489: 1.06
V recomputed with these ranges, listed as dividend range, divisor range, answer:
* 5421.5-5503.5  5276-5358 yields 1.03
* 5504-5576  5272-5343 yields 1.11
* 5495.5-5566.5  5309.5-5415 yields 1.06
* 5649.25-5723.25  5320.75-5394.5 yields 1.13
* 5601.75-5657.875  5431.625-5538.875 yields 1.08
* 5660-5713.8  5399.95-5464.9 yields 1.13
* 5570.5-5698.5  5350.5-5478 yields 1.10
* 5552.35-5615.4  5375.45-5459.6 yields 1.09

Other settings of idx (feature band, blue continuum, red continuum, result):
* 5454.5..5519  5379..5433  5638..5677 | 1.24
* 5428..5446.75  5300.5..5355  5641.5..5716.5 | 0.48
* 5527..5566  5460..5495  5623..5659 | -1.35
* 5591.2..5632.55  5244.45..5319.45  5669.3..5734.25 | 0.19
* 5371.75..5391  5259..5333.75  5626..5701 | -0.71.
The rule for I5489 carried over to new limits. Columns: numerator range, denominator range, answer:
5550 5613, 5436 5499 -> 1.04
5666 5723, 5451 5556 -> 1.03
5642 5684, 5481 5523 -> 1.03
